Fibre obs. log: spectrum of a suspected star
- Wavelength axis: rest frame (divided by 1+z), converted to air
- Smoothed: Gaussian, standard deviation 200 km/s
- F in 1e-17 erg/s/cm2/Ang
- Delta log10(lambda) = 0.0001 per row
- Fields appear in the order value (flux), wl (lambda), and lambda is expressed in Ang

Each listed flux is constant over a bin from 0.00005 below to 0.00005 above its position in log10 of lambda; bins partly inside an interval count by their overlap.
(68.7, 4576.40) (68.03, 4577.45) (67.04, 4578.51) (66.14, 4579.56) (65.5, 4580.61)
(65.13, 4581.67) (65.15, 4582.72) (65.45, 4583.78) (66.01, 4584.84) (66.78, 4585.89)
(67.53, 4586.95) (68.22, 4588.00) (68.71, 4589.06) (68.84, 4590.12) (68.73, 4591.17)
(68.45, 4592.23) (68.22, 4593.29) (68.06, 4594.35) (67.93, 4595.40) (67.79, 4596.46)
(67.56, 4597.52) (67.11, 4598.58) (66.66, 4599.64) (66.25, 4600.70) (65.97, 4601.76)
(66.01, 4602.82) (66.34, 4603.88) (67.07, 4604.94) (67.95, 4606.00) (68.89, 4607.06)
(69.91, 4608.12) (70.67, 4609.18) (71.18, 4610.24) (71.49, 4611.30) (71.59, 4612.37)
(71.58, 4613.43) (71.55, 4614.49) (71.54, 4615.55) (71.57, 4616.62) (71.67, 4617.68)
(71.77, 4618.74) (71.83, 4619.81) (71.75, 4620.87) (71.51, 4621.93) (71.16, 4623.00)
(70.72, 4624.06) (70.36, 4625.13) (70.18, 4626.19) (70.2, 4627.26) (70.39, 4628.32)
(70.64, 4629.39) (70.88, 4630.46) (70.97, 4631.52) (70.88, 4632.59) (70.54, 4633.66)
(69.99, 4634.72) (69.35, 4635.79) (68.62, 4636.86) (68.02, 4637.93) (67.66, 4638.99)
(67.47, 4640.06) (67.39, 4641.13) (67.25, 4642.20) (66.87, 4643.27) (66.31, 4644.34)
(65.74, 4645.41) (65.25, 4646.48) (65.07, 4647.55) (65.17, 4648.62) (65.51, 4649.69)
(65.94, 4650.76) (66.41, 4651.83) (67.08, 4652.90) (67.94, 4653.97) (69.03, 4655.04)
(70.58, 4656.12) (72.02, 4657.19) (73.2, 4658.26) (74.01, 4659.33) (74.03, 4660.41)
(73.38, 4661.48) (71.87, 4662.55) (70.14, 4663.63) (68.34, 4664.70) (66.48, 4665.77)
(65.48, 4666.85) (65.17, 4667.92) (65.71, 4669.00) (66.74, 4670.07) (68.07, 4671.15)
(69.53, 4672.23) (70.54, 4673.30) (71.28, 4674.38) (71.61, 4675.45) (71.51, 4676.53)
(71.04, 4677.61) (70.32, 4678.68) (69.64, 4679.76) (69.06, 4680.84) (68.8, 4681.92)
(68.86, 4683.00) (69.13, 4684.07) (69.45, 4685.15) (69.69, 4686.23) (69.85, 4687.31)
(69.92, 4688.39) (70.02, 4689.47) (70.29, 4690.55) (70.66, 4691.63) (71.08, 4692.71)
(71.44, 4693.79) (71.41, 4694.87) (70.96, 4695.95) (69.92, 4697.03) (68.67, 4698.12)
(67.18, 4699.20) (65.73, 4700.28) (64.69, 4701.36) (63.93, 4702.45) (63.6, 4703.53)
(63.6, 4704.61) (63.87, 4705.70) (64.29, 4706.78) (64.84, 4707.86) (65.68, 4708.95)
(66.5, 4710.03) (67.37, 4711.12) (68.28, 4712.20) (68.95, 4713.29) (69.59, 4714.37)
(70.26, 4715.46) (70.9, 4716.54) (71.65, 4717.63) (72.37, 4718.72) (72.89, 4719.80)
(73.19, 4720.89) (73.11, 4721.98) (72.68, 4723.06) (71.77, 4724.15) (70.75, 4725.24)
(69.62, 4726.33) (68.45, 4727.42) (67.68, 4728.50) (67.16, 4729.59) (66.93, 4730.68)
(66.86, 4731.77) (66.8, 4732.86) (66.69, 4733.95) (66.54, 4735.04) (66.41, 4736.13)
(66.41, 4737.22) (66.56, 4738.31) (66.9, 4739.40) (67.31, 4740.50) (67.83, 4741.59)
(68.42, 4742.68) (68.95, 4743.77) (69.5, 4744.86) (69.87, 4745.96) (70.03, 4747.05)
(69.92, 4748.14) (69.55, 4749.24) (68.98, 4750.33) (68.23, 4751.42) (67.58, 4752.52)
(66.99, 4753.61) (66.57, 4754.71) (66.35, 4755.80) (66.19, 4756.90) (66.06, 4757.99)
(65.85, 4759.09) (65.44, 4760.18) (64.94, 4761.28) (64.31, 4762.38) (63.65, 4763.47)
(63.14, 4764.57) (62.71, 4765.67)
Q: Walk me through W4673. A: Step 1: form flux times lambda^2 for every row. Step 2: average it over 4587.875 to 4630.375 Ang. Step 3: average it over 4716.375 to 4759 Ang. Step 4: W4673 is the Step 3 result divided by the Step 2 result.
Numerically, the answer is 1.0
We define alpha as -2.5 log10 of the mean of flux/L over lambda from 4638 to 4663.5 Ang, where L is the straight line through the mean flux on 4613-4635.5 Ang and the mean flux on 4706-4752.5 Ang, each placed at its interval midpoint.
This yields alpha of 0.03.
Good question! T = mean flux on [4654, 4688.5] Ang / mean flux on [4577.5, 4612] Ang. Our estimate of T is 1.0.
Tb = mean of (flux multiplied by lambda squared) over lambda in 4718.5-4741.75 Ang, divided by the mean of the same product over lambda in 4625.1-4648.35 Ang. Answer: 1.04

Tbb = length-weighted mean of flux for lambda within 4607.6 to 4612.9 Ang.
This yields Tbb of 70.9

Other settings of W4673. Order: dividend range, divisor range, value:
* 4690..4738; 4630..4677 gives 1.02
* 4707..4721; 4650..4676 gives 1.02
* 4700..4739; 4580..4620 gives 1.05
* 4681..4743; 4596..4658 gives 1.03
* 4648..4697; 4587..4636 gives 1.03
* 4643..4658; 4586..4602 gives 1.02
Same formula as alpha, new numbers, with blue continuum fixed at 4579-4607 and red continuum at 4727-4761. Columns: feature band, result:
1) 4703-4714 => 0.027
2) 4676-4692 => -0.040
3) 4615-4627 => -0.064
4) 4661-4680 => -0.031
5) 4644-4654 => 0.021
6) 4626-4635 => -0.053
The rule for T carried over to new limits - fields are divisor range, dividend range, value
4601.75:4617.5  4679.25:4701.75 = 1.00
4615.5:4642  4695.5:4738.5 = 0.97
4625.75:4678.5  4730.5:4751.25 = 0.99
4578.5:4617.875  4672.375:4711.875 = 1.00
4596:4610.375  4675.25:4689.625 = 1.03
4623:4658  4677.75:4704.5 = 1.01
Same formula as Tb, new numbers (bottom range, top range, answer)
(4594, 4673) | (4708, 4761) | 1.04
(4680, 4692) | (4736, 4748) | 1.00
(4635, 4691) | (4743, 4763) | 1.02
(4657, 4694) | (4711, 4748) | 1.01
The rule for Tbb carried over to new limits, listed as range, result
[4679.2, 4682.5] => 69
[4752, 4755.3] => 67.1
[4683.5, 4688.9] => 69.7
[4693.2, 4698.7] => 70.4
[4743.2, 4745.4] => 69.4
